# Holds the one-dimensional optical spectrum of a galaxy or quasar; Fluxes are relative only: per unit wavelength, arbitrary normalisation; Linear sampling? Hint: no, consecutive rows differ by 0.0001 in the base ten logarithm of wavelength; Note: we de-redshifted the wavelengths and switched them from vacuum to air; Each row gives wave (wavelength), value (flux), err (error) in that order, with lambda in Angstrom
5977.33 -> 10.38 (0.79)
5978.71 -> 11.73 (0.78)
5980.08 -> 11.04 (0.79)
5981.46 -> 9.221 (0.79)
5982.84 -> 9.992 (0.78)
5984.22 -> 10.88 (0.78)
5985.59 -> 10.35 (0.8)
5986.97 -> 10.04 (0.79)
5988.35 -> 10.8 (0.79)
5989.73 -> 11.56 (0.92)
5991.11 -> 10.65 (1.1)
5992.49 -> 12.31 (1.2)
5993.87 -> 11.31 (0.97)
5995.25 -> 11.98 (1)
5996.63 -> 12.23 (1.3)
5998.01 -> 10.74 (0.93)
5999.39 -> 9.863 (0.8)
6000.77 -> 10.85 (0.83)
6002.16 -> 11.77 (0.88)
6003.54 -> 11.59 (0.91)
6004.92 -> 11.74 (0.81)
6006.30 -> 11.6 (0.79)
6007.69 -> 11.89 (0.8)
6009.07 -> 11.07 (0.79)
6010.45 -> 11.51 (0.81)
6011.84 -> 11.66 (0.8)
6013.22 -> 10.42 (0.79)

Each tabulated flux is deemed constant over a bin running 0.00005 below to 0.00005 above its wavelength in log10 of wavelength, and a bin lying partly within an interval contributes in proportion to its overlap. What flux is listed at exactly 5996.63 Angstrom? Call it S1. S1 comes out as 12.23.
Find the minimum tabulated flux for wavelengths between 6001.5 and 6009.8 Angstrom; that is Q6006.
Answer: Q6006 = 11.07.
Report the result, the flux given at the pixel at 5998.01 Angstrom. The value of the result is 10.74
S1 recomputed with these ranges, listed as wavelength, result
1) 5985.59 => 10.35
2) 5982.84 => 9.992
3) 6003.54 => 11.59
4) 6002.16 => 11.77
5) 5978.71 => 11.73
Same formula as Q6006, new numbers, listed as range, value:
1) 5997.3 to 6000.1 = 9.863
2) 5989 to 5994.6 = 10.65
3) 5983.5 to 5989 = 10.04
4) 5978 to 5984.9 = 9.221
